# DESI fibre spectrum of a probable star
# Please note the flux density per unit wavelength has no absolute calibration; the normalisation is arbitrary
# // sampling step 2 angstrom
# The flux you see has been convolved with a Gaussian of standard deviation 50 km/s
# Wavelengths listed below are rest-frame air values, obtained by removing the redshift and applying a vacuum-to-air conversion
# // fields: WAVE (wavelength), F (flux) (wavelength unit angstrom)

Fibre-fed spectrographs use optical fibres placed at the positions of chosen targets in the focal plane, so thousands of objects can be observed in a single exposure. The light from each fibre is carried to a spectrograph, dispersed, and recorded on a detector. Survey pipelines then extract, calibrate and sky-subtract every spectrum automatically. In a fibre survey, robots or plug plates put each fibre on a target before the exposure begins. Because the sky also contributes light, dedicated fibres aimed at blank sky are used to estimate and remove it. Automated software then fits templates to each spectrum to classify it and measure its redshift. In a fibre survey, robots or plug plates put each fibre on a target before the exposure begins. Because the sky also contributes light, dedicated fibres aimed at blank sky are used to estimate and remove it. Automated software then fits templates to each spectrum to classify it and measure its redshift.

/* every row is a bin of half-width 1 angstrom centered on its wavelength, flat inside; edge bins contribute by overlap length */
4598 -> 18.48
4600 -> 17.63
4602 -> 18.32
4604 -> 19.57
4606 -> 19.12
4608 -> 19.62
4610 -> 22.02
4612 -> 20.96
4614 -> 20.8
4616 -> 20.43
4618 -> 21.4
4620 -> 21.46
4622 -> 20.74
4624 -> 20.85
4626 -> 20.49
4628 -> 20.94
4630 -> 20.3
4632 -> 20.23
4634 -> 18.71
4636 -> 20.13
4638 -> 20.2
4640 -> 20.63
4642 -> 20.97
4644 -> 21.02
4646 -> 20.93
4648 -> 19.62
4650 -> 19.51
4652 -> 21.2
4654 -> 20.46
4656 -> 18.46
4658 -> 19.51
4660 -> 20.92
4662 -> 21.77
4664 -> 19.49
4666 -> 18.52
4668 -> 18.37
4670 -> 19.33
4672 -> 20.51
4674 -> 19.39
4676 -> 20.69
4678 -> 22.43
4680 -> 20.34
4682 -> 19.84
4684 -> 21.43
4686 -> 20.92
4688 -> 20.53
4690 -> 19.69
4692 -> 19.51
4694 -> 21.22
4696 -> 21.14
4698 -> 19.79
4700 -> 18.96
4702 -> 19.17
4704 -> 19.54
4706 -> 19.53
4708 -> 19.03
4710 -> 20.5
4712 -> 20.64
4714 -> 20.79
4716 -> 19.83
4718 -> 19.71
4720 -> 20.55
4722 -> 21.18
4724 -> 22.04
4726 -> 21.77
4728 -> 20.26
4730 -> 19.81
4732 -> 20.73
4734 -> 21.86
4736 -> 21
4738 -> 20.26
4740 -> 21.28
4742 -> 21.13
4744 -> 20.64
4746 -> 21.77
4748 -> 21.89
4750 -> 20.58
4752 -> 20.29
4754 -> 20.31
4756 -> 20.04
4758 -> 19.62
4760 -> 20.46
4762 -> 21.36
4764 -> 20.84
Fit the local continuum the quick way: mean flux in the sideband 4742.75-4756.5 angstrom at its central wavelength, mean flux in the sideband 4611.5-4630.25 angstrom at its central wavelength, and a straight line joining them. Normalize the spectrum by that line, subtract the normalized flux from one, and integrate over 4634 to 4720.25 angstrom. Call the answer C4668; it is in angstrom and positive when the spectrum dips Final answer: 2.9 angstrom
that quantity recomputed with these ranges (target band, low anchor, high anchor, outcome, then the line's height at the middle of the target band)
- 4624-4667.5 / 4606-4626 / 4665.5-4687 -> 0.7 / 20.5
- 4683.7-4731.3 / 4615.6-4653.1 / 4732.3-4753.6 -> 1.3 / 20.9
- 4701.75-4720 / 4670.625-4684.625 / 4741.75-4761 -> 0.6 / 20.6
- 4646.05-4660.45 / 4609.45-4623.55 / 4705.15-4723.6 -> 0.5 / 20.8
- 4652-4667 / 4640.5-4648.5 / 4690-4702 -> 0.4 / 20.5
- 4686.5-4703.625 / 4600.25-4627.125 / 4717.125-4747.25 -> 0.6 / 20.8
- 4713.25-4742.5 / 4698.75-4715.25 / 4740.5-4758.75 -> -0.8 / 20.2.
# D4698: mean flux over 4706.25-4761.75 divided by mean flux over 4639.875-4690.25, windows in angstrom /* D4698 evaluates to 1.02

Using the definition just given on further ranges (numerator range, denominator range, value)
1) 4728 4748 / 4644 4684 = 1.04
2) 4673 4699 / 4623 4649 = 1.01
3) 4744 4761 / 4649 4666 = 1.03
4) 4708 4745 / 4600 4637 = 1.02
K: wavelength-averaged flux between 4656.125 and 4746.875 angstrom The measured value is 20.4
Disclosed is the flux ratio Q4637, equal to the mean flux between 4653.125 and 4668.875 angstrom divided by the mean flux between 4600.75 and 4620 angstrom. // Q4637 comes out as 1.0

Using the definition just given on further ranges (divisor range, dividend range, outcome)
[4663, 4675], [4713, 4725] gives 1.07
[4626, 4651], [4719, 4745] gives 1.03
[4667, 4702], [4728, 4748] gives 1.04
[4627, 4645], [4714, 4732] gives 1.02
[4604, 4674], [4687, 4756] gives 1.01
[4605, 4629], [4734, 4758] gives 1.00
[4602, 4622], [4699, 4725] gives 0.98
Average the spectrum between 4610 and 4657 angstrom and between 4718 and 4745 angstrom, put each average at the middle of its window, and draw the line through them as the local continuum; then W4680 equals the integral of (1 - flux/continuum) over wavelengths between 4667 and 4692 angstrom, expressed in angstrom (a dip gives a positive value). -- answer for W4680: 0.52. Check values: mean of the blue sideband 20.5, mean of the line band 20.3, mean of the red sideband 20.9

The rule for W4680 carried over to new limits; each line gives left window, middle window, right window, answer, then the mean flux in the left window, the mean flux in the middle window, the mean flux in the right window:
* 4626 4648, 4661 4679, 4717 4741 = 0.44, 20.4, 20.1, 20.9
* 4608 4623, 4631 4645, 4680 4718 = 0.34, 21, 20.3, 20.1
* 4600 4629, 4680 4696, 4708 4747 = 0.12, 20.4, 20.5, 20.8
